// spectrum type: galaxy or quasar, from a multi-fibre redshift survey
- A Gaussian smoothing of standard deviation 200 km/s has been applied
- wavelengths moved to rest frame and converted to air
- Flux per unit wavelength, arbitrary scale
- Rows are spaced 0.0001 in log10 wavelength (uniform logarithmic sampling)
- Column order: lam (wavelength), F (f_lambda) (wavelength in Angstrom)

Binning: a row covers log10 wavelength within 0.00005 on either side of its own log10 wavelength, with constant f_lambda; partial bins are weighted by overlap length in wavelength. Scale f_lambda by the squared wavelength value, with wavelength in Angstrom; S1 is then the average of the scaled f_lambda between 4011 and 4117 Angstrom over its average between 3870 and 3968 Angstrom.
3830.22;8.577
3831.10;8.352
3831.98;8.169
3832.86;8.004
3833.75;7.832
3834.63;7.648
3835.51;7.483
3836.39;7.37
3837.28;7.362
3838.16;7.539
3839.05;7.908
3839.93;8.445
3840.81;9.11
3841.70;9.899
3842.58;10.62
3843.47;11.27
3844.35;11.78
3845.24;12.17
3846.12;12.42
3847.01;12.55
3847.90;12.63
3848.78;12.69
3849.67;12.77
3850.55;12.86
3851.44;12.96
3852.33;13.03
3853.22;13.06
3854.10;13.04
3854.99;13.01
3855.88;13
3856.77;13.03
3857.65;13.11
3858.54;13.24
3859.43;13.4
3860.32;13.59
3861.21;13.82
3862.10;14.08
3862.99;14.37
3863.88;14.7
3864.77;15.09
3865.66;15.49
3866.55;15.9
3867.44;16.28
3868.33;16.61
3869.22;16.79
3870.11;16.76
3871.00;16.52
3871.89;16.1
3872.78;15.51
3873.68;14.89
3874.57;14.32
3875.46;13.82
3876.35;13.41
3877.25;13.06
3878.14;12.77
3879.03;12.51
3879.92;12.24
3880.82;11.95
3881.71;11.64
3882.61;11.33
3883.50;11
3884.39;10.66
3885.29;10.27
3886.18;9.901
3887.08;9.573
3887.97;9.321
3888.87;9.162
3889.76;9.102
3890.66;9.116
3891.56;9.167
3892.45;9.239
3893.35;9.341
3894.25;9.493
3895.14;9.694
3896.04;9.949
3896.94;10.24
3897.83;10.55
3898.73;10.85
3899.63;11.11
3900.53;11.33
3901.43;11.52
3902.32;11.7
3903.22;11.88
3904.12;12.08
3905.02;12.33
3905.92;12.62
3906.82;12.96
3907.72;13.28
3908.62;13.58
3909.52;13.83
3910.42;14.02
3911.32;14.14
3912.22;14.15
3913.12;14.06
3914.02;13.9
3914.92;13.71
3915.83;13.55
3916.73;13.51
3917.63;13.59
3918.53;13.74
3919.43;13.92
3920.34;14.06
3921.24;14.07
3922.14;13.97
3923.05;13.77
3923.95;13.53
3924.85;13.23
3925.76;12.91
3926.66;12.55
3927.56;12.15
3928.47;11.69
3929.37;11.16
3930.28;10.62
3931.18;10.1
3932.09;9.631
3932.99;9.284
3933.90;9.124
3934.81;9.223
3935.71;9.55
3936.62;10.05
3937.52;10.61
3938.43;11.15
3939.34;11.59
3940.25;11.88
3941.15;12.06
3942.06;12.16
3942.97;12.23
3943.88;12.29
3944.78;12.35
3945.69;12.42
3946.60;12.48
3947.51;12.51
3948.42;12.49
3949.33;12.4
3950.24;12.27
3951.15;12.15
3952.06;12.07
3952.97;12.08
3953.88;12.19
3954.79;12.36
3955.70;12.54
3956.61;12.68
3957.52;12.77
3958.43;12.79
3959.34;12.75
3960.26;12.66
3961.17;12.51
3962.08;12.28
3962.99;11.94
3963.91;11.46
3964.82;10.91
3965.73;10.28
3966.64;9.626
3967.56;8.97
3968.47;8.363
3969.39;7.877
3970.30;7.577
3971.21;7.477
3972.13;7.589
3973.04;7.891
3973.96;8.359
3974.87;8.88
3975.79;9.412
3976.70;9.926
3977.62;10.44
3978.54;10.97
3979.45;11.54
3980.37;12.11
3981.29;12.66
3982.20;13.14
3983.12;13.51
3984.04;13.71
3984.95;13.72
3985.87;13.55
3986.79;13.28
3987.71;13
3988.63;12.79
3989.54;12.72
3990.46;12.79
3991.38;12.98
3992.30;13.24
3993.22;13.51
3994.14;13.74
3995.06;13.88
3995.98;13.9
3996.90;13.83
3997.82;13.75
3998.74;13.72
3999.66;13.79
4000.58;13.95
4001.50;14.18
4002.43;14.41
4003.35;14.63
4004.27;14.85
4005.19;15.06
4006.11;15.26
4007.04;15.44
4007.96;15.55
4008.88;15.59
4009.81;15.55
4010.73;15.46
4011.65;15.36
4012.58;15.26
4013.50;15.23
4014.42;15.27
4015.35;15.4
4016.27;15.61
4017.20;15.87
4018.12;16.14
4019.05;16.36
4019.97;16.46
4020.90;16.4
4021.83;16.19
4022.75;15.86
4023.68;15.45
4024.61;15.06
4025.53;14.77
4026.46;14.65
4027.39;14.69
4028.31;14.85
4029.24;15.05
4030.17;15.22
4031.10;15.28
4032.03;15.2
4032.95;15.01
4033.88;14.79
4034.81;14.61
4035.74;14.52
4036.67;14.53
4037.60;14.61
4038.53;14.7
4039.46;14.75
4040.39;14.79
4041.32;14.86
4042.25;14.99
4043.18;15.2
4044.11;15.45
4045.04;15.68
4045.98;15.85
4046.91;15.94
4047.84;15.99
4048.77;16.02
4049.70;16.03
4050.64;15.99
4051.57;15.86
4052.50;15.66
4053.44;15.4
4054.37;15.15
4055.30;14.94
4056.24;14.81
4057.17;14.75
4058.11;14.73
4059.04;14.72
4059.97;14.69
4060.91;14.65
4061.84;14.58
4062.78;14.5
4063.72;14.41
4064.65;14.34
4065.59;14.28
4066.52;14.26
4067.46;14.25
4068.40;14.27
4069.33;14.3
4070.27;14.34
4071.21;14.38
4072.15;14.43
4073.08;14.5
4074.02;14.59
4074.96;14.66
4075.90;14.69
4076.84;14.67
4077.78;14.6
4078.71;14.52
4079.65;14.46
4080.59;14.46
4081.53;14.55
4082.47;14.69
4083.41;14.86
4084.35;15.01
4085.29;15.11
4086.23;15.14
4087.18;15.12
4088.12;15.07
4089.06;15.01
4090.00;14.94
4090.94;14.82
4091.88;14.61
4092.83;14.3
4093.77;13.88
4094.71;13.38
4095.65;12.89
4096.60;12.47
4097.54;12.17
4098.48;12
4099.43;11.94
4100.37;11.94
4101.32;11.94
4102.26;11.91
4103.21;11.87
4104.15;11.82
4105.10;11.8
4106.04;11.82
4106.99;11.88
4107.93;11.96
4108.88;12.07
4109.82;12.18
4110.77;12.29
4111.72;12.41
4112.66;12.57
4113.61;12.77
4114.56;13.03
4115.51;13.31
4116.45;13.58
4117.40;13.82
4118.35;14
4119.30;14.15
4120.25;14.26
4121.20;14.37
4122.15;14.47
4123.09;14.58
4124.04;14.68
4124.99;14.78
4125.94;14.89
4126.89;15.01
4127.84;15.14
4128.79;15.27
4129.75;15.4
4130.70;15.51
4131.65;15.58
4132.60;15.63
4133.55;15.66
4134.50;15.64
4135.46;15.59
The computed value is 1.29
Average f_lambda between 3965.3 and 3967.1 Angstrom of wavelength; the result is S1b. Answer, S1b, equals 9.95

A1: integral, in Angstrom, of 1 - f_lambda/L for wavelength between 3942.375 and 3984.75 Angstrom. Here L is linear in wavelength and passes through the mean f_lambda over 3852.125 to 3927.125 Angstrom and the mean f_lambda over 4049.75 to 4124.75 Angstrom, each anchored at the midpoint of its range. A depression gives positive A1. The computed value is 6.29 Angstrom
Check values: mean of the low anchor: 12.8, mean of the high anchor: 14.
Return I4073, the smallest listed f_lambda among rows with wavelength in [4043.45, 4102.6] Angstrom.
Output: 11.91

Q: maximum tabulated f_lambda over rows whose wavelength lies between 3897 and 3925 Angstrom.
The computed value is 14.15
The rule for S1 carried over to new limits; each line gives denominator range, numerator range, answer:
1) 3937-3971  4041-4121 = 1.30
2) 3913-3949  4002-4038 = 1.31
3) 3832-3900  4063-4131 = 1.31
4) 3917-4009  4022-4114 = 1.24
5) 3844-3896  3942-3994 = 0.96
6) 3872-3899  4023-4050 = 1.46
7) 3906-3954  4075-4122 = 1.19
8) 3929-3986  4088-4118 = 1.24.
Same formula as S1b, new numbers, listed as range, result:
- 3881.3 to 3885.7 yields 11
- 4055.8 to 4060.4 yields 14.8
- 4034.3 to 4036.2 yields 14.6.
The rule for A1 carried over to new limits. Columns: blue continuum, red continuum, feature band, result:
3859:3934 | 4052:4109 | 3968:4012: 2.39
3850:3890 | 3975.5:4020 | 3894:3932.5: 2.96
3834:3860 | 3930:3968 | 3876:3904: 1.46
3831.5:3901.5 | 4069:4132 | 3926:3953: 2.25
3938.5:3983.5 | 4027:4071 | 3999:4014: -2.03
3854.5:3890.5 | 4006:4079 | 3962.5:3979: 5.74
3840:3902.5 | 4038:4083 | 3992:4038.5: -2.16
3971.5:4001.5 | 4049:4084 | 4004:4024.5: -3.89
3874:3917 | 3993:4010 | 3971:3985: 3.21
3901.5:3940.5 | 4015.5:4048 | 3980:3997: 1.07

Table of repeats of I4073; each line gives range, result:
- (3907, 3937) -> 9.124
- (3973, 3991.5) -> 7.891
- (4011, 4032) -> 14.65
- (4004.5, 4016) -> 15.06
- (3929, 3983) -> 7.477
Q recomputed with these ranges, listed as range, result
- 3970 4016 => 15.59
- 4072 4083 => 14.69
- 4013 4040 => 16.46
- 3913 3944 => 14.07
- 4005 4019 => 16.14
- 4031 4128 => 16.03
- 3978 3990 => 13.72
